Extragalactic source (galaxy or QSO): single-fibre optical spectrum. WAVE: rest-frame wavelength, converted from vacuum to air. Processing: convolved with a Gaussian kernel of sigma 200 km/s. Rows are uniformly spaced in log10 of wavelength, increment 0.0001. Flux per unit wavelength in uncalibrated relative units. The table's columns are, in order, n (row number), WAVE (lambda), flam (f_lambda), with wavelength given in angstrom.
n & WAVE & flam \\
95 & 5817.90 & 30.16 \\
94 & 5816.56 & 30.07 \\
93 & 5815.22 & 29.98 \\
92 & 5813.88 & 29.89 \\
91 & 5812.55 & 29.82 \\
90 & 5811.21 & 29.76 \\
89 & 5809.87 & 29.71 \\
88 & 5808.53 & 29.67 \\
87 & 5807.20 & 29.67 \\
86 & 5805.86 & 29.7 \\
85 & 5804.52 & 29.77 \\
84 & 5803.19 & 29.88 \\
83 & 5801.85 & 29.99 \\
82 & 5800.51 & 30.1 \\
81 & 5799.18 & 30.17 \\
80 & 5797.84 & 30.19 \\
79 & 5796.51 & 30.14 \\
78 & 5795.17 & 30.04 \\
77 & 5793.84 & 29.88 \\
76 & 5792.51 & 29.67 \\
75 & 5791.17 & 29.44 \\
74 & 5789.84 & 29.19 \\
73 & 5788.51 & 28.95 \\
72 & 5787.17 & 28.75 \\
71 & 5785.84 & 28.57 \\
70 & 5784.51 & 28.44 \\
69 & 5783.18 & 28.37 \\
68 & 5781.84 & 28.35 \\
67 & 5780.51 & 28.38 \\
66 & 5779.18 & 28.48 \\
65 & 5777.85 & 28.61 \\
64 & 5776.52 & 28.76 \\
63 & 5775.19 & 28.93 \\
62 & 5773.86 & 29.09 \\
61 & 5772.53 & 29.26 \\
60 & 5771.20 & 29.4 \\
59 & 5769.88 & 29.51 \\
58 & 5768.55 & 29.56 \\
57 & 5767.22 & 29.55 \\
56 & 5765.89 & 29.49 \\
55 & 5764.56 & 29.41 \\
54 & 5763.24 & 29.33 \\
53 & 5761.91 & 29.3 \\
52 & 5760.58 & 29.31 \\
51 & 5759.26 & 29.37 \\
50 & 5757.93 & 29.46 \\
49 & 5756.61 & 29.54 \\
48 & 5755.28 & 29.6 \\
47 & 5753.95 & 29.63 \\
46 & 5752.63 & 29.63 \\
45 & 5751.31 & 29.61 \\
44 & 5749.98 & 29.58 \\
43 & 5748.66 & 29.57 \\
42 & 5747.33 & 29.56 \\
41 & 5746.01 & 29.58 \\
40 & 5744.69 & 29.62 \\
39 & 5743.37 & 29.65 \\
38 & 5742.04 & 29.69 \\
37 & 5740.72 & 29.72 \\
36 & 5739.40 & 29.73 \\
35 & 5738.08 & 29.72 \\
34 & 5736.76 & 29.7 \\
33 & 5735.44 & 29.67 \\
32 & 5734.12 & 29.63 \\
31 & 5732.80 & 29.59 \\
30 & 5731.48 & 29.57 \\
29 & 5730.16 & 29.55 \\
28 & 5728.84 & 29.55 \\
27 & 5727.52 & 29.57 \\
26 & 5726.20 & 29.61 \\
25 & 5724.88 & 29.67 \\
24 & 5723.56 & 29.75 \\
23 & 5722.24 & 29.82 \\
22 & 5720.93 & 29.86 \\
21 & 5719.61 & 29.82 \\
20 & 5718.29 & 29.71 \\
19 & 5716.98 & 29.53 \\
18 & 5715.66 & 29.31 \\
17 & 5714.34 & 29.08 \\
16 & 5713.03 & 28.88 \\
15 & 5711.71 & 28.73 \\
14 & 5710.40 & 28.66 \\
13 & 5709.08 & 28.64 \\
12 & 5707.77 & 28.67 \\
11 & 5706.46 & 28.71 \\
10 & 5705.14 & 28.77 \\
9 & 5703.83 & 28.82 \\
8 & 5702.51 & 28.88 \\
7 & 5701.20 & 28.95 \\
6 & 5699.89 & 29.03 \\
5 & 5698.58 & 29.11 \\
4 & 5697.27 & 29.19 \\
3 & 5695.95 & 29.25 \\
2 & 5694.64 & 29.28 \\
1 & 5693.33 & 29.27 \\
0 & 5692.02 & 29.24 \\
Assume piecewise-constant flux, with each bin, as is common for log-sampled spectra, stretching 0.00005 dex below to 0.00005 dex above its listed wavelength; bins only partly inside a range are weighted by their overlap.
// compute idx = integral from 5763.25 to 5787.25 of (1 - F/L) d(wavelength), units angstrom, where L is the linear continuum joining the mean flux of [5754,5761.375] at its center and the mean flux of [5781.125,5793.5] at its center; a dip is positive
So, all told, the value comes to 0.1 angstrom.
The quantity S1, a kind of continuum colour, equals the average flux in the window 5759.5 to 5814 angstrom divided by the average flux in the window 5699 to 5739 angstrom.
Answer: 1.00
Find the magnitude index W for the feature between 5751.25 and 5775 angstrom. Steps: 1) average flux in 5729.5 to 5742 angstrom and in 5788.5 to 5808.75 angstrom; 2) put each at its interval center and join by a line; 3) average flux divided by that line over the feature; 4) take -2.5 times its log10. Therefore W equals 0.01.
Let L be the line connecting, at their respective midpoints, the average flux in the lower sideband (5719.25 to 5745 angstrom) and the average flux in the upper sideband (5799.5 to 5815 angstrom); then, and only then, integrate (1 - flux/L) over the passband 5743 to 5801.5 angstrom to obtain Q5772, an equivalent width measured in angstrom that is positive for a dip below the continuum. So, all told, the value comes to 0.8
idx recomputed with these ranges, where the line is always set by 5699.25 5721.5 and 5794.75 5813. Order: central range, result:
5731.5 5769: -0.2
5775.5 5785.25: 0.4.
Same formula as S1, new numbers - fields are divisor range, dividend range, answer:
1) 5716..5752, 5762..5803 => 0.99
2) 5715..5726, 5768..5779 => 0.98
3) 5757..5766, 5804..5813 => 1.01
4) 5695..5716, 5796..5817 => 1.03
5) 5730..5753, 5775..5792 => 0.97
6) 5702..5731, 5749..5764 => 1.01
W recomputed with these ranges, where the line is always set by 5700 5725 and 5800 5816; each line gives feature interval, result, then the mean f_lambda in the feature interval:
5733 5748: -0.01 mag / 29.7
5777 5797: 0.03 mag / 29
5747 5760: 0.00 mag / 29.6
